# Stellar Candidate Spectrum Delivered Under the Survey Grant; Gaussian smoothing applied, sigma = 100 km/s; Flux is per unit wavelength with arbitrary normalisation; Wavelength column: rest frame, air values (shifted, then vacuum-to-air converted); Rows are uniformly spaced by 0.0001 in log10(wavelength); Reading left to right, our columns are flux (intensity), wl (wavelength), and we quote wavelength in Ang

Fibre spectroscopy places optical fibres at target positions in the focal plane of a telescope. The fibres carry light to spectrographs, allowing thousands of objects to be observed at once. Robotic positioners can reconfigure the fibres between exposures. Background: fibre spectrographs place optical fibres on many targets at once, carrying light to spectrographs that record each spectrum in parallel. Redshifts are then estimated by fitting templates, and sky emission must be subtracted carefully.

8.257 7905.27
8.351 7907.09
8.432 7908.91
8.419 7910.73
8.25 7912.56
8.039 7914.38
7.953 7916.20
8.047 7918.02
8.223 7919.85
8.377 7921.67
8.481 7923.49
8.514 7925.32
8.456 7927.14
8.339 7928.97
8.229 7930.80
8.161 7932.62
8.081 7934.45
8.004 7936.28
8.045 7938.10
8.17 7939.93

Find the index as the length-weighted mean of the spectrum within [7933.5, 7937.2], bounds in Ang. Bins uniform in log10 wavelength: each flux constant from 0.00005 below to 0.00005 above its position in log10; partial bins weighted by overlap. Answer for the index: 8.05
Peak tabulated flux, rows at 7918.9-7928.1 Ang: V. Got 8.514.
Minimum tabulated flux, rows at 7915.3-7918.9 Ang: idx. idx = 7.953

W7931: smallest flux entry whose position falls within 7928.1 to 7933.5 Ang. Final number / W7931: 8.161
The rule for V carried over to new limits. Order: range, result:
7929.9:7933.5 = 8.229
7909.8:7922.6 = 8.419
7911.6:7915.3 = 8.25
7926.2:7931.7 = 8.456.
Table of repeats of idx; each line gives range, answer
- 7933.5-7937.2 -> 8.004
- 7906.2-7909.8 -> 8.351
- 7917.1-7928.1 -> 8.047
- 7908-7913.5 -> 8.25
